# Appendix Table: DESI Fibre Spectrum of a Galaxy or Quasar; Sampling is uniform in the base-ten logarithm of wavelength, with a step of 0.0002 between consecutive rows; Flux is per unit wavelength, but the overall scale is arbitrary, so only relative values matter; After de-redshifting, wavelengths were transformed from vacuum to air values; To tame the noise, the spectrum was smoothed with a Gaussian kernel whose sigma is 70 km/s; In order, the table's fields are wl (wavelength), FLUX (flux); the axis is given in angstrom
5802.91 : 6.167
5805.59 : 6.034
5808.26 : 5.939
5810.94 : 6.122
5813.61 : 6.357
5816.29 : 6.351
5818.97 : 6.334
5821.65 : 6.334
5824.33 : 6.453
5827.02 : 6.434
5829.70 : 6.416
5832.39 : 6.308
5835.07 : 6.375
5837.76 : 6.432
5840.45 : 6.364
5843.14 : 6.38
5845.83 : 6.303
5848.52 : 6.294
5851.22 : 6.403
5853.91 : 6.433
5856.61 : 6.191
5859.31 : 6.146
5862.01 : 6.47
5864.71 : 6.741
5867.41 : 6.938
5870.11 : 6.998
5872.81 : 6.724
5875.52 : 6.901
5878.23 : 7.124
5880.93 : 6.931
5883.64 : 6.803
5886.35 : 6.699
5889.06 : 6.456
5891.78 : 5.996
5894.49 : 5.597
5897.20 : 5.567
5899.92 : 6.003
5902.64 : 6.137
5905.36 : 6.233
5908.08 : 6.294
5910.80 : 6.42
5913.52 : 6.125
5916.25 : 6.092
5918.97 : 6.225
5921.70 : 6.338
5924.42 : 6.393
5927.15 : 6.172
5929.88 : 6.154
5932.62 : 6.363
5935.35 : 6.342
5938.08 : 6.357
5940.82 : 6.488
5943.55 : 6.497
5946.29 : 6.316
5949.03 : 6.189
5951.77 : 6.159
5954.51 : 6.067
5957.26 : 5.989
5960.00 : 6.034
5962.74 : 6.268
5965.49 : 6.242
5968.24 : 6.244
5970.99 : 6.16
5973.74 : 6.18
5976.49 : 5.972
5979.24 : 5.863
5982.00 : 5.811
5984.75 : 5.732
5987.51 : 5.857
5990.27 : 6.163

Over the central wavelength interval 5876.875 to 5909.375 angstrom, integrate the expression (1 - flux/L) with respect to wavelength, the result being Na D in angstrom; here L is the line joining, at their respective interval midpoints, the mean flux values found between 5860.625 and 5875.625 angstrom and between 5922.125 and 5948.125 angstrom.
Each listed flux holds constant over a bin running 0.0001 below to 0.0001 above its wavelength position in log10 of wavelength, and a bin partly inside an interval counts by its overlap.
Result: 1.49 angstrom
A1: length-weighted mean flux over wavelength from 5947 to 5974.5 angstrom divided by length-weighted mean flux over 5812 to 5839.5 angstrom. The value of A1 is 0.97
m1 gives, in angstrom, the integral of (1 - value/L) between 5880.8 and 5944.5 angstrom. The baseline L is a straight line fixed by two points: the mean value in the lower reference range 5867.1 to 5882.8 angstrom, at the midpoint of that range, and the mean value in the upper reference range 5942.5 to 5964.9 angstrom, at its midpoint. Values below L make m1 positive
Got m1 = 3.0 angstrom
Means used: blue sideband 6.93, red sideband 6.19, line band 6.26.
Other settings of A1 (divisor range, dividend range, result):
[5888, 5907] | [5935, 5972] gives 1.04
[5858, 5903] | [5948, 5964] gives 0.94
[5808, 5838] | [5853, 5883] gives 1.06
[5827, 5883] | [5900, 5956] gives 0.96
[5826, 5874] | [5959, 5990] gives 0.93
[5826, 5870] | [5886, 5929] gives 0.96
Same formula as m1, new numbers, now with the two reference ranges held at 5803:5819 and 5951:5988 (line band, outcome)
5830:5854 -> -0.8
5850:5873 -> -1.6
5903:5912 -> -0.3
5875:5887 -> -1.5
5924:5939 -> -0.5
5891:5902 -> 0.5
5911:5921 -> -0.2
